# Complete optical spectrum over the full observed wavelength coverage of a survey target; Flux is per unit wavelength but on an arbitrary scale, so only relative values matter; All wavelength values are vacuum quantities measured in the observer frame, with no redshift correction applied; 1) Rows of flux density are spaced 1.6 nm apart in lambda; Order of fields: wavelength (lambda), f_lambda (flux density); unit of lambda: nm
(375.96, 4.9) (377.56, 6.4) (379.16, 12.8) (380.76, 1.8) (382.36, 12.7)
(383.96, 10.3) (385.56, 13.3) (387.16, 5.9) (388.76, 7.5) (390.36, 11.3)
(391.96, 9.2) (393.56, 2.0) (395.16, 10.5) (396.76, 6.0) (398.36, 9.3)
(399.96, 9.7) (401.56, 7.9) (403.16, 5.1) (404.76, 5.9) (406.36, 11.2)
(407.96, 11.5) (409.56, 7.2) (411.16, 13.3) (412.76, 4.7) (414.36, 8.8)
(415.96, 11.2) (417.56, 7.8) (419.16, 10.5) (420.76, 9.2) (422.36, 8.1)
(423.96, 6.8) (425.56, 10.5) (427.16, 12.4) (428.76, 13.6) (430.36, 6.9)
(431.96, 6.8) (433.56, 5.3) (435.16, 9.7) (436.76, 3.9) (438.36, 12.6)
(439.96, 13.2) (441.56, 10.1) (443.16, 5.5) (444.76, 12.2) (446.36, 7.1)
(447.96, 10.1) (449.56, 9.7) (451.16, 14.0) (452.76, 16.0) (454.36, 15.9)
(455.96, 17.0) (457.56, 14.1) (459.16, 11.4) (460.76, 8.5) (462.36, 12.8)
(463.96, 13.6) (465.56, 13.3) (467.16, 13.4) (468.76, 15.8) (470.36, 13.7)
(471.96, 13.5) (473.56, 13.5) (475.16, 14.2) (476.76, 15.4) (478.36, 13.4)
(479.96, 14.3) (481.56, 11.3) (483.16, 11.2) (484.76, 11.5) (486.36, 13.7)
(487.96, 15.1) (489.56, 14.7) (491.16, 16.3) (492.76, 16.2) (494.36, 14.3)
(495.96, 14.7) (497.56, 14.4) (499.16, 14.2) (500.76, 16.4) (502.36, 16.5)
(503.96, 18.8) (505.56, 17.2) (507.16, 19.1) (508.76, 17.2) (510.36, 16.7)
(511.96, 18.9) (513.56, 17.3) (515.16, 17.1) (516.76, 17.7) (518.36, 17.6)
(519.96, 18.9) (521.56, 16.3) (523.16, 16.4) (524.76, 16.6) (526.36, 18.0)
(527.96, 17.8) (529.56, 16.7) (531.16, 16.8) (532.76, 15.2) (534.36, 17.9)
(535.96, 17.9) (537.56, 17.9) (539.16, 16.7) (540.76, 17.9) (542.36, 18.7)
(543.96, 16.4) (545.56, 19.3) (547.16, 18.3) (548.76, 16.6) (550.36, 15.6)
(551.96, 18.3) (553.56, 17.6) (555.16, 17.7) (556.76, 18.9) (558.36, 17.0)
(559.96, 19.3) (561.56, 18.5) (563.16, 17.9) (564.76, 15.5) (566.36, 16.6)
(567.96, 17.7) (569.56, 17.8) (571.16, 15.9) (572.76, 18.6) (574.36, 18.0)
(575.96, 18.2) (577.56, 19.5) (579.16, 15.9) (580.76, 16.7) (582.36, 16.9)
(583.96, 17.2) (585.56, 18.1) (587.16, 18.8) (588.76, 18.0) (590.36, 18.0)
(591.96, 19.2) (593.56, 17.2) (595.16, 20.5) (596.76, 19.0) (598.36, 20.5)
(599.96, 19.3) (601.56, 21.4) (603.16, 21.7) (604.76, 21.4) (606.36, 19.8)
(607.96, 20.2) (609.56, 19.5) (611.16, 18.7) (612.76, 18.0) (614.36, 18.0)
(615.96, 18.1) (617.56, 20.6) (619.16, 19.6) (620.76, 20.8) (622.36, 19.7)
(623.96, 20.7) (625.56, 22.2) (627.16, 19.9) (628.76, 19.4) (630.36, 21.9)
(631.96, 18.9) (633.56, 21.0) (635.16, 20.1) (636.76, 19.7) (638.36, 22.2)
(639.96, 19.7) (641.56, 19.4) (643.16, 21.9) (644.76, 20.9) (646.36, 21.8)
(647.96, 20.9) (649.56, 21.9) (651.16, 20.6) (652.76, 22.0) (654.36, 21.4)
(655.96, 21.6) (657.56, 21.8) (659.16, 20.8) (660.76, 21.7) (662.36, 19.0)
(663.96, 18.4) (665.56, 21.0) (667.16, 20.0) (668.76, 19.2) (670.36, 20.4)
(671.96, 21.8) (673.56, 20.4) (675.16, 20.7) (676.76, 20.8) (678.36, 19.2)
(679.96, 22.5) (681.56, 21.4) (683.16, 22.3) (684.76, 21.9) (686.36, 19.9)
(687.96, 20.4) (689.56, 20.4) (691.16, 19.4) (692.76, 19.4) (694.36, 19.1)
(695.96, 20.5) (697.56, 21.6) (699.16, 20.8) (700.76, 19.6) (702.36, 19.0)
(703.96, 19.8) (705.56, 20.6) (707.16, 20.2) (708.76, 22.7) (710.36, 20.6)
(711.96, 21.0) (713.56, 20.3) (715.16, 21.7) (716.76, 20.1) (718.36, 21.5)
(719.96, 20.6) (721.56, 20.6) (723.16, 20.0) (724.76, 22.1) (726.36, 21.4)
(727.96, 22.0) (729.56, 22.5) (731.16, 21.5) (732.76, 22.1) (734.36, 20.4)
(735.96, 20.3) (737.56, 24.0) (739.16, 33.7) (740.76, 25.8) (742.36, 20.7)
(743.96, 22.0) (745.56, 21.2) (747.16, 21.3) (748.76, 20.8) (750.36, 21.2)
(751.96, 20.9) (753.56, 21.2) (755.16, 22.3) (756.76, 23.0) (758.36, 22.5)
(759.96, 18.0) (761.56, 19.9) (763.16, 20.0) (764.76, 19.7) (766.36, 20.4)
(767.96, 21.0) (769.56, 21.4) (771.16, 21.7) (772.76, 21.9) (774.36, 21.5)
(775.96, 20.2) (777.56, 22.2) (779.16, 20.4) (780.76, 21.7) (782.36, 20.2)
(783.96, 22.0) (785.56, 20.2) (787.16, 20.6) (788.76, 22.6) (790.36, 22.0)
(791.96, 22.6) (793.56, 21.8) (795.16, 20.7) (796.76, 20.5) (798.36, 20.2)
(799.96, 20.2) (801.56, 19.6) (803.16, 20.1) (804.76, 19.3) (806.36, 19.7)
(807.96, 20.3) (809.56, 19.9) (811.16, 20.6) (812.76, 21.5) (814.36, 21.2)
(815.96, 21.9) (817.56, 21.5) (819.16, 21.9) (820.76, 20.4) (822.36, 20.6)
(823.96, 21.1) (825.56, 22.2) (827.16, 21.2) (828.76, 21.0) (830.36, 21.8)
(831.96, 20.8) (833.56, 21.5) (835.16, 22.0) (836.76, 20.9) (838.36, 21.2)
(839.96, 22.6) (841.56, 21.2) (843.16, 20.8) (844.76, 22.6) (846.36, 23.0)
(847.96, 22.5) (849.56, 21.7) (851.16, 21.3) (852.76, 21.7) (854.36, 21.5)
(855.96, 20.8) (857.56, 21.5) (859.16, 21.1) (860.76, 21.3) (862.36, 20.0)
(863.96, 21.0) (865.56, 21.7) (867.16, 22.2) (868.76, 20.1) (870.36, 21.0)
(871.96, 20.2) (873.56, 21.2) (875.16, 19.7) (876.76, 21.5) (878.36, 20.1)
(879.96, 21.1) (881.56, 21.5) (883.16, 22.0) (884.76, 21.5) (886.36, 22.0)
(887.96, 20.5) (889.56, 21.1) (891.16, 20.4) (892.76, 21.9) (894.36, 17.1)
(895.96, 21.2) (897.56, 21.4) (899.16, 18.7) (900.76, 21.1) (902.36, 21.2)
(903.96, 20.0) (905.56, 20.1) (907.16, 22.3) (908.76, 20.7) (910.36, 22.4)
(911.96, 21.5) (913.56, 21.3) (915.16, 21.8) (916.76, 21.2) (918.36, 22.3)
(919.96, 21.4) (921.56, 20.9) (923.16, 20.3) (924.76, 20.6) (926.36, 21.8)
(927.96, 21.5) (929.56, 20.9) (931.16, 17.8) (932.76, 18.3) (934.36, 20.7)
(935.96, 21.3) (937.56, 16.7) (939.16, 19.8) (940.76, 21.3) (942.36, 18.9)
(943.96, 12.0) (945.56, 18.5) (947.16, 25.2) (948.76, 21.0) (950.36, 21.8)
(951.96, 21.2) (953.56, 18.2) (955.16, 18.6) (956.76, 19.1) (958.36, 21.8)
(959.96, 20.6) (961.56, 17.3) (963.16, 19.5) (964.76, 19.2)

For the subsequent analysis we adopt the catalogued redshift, 0.13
